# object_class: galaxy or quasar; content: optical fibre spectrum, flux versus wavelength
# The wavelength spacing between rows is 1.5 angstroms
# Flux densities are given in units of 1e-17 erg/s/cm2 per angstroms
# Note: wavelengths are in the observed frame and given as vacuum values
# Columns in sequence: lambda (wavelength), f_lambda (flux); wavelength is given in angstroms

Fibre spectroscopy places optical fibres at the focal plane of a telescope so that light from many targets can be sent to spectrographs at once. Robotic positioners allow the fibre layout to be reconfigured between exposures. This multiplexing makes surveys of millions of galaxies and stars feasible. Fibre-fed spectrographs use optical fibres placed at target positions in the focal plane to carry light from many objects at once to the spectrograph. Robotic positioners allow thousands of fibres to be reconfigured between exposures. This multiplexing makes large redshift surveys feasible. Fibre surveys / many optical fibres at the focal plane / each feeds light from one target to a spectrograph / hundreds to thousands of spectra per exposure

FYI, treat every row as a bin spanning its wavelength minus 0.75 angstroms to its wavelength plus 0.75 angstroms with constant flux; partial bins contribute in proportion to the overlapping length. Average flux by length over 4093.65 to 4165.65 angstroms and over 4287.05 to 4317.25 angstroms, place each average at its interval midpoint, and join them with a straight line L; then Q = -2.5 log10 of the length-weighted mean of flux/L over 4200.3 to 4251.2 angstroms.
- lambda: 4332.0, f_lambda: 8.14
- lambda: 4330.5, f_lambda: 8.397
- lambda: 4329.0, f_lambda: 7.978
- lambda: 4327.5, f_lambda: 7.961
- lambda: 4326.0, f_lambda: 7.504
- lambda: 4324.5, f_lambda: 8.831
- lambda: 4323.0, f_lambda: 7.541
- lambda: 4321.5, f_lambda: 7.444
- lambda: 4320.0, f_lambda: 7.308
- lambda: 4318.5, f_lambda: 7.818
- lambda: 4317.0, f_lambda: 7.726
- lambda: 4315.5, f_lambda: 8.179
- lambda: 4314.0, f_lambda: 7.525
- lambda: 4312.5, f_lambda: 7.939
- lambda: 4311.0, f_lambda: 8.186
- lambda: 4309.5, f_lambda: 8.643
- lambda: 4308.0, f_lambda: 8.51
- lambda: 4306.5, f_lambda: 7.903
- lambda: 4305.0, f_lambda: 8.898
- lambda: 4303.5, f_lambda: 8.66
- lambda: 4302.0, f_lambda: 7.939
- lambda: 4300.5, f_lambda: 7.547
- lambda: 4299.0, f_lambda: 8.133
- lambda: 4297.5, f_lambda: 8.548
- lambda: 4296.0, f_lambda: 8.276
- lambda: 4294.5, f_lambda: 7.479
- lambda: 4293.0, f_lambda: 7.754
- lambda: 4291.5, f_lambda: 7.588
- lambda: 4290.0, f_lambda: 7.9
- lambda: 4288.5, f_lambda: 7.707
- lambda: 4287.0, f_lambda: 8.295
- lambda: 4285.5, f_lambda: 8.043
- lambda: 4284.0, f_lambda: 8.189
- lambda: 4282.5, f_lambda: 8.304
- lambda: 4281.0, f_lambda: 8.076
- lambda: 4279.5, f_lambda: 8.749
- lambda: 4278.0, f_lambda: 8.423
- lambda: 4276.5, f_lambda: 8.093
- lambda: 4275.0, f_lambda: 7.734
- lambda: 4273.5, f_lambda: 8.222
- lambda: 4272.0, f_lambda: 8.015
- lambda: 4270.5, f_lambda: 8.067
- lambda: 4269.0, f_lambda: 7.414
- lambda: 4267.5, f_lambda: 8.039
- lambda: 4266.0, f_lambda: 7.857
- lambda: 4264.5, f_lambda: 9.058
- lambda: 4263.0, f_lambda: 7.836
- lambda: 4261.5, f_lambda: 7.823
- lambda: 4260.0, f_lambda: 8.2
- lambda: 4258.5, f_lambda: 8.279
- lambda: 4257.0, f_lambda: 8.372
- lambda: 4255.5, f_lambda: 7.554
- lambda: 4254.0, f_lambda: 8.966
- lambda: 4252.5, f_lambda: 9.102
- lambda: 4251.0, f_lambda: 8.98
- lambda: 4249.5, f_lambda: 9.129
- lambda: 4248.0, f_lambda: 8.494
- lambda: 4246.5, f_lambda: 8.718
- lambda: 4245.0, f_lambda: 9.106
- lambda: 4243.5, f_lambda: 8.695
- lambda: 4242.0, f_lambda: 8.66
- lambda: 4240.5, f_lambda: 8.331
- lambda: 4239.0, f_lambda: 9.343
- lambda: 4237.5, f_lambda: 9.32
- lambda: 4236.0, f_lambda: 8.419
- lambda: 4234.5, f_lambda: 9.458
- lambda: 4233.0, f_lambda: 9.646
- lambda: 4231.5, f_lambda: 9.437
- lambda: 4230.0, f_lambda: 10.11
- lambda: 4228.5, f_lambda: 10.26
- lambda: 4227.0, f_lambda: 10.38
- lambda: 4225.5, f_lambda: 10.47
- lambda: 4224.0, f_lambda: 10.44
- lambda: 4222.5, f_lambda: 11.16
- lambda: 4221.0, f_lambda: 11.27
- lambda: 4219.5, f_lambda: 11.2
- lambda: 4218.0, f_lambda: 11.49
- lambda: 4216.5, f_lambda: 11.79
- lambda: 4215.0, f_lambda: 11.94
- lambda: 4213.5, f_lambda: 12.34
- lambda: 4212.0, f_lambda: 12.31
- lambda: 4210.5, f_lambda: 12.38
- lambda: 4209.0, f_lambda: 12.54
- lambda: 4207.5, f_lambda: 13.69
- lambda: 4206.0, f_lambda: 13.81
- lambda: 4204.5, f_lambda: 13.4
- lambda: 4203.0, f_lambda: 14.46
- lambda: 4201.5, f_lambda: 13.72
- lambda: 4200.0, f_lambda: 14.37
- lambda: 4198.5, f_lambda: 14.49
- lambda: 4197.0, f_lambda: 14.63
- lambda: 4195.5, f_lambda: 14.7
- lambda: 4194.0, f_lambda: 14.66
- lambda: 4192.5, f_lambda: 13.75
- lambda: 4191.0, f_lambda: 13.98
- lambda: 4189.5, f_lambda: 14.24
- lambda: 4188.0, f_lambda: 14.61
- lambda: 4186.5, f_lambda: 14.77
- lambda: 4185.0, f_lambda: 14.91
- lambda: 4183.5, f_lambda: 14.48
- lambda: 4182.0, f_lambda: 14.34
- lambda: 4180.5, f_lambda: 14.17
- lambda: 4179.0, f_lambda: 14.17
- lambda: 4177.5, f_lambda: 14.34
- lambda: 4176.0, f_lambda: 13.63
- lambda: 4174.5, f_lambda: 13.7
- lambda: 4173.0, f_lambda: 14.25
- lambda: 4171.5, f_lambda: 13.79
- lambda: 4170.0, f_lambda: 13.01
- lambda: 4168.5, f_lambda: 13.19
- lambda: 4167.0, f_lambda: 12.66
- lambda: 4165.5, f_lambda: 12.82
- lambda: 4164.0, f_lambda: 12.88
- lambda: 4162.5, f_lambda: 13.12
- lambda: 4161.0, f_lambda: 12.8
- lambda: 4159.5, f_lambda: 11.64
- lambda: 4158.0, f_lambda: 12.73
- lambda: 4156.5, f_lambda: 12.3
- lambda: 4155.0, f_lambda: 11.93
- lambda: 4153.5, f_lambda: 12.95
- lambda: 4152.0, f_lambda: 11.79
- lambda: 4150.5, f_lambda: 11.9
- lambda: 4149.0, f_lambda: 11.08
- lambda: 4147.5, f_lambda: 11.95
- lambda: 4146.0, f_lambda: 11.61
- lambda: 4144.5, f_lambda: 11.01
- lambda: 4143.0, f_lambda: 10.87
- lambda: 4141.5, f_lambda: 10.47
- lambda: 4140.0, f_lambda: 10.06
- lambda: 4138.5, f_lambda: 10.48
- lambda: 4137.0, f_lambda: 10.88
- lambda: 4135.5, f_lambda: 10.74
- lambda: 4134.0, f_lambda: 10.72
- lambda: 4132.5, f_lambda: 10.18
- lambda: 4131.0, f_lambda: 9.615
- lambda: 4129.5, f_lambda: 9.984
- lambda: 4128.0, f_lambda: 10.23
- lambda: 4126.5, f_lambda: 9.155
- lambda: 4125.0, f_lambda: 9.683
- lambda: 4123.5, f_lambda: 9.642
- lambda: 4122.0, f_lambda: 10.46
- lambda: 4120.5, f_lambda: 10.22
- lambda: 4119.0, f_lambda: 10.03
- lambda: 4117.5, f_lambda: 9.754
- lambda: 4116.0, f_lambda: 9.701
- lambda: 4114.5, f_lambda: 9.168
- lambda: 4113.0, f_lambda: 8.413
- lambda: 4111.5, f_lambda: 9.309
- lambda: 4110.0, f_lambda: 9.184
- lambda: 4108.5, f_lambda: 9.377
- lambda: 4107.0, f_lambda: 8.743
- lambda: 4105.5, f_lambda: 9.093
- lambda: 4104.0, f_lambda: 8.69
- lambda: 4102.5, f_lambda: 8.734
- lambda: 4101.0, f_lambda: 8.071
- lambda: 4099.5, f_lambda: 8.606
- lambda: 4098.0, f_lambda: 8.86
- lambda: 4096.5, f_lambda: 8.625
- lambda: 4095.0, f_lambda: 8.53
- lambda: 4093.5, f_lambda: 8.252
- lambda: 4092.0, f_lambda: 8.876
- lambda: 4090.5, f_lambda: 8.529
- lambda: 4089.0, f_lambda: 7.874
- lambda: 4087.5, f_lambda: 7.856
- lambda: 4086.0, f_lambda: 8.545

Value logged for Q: -0.18 mag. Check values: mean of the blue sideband 10.4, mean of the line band 10.8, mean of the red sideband 8.06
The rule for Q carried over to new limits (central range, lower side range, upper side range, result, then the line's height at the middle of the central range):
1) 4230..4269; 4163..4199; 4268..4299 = 0.16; 10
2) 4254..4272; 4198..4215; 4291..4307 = 0.24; 10.1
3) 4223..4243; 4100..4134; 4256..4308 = -0.13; 8.5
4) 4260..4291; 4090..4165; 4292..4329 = 0.05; 8.44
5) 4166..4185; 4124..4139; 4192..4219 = -0.15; 12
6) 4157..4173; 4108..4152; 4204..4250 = -0.24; 10.4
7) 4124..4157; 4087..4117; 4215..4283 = -0.23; 8.83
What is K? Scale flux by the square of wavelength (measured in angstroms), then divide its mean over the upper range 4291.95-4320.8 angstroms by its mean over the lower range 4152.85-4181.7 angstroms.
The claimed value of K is 0.65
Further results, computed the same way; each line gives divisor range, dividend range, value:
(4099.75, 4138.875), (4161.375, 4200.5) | 1.50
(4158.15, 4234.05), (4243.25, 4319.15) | 0.66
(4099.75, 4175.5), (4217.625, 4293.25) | 0.85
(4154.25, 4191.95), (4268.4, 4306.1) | 0.63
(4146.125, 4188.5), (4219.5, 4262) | 0.73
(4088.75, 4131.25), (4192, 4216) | 1.55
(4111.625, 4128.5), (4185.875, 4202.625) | 1.54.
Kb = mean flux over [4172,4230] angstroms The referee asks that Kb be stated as 13.2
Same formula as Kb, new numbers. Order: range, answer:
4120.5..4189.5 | 12.1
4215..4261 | 9.52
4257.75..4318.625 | 8.09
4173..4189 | 14.3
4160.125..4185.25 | 13.6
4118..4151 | 10.5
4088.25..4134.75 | 9.24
